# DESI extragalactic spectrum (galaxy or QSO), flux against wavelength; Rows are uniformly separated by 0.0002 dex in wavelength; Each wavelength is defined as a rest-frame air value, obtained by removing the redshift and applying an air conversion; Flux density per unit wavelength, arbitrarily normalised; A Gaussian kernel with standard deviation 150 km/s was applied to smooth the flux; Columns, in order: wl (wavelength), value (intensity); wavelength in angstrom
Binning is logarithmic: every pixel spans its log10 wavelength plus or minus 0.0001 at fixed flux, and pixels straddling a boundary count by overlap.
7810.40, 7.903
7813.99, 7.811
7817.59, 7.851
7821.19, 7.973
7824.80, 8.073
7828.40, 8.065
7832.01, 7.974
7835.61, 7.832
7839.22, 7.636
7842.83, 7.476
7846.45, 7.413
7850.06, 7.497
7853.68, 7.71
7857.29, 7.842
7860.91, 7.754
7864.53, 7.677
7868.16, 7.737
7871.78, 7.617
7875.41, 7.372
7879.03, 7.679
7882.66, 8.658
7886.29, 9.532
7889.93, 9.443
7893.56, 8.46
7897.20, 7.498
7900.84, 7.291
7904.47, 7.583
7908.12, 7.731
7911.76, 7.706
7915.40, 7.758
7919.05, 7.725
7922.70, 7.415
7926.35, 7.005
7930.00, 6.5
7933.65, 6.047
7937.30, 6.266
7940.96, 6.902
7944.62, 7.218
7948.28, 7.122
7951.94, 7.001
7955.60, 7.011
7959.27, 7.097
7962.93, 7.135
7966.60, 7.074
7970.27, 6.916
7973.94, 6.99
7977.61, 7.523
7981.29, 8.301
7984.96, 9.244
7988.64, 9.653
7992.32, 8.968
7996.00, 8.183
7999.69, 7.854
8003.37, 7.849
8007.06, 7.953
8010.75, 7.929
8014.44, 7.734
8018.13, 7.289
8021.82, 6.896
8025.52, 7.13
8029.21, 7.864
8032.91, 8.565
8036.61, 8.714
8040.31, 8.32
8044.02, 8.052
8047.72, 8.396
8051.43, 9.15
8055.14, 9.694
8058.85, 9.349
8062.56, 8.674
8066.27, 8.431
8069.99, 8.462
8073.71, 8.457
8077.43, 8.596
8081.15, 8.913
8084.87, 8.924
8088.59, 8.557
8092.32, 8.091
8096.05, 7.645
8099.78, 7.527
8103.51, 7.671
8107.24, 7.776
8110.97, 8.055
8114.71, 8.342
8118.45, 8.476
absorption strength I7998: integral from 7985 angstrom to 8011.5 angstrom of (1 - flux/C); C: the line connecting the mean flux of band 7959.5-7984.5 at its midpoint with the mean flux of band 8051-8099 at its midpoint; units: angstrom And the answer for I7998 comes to -2.4 angstrom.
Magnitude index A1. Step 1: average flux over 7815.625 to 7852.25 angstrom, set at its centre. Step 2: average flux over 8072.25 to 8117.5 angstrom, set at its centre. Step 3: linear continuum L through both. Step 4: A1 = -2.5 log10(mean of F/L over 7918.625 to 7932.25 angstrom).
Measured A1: 0.12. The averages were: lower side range 7.78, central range 7.07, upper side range 8.22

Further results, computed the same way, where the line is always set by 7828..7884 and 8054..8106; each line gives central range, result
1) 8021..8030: 0.14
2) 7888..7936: 0.05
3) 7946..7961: 0.14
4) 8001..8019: 0.06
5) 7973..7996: -0.04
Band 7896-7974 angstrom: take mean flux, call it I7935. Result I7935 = 7.14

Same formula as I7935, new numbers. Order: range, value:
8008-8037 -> 7.72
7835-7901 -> 7.92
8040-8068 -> 8.78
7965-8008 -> 8.05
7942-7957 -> 7.08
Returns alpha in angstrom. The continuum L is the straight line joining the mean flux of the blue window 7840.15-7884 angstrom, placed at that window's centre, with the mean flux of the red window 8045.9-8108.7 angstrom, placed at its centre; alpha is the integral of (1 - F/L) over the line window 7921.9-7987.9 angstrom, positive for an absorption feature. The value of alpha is 7.0 angstrom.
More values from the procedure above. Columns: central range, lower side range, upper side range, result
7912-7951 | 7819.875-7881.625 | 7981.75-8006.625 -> 5.6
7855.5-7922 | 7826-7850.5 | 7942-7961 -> -4.5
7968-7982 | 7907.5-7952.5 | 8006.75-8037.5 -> 0.1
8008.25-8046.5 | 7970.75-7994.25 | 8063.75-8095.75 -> 2.6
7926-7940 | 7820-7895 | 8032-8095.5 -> 3.1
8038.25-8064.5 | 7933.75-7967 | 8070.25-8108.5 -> -3.1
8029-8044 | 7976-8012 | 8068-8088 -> 0.2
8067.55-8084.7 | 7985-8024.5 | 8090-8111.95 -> -1.7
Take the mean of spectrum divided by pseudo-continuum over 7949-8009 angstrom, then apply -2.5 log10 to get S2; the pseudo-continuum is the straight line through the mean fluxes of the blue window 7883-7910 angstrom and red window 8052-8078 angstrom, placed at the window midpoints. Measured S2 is 0.100 mag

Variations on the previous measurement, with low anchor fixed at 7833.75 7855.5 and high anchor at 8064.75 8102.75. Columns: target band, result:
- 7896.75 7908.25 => 0.04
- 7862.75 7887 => -0.04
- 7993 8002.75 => -0.01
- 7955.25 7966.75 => 0.13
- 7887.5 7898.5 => -0.11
